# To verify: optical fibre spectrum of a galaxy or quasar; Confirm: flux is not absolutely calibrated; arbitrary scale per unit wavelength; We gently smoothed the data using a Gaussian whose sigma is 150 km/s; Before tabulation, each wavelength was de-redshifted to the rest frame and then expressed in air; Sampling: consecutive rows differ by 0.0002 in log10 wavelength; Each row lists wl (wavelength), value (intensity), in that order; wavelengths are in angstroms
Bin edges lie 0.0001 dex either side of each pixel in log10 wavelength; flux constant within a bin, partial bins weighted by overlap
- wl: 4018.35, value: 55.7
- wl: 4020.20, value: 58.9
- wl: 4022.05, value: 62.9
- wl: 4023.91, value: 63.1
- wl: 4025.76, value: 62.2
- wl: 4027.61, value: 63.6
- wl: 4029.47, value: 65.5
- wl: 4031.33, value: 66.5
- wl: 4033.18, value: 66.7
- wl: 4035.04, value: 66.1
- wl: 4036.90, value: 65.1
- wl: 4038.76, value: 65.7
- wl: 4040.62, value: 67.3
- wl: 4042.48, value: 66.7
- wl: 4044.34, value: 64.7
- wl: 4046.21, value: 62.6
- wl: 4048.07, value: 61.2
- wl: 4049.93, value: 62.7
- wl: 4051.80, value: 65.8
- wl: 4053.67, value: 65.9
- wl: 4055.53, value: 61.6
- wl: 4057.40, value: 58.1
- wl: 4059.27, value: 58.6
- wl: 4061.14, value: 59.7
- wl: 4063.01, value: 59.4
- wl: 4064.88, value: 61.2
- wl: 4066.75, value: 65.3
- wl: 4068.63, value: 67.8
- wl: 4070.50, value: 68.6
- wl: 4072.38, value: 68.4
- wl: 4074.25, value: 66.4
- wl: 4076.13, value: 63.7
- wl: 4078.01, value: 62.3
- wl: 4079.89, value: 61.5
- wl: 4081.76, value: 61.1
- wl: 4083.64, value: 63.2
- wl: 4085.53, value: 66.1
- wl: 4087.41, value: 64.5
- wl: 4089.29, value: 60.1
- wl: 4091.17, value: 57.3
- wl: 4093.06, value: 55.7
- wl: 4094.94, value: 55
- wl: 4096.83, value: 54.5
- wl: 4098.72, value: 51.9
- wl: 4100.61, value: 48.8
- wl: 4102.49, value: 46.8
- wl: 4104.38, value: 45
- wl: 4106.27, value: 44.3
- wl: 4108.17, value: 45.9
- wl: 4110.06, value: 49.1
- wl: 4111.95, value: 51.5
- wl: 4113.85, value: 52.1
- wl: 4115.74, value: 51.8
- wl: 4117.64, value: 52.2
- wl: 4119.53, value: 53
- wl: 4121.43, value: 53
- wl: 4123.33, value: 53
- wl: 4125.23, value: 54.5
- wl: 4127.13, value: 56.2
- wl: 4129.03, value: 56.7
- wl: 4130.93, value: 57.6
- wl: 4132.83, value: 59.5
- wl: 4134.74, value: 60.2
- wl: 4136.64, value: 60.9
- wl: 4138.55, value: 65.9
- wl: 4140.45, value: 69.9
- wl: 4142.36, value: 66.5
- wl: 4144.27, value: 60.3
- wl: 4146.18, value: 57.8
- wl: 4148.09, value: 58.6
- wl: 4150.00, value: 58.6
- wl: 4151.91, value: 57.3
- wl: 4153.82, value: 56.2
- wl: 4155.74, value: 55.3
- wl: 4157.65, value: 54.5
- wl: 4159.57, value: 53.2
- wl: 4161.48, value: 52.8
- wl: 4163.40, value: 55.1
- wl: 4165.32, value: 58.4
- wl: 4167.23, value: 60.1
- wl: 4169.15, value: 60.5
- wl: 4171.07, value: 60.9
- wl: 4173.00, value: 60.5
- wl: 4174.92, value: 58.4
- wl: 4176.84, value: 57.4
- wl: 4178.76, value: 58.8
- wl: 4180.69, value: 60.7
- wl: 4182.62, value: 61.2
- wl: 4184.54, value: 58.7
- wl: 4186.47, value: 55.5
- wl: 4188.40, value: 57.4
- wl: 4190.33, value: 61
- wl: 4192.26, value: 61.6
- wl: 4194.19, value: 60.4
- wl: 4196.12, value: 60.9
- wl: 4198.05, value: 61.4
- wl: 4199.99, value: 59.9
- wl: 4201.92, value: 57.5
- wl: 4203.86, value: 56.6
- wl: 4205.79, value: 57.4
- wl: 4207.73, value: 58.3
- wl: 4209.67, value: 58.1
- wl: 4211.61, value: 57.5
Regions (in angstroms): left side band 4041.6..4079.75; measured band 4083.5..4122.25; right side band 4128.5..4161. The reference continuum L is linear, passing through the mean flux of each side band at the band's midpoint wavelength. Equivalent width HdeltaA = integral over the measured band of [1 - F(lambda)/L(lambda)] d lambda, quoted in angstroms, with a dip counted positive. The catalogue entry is 5.2 angstroms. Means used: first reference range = 63.5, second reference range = 59.3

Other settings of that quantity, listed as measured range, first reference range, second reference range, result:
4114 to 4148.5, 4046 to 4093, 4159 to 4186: 1.2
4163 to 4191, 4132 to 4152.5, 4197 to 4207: 0.4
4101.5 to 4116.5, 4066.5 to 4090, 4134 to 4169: 3.4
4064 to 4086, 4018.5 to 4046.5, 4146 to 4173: -1.0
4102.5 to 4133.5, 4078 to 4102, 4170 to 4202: 3.5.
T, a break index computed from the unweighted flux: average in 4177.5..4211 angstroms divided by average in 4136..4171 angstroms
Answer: 1.00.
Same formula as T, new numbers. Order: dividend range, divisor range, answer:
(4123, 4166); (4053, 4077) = 0.92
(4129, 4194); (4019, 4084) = 0.93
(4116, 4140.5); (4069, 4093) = 0.90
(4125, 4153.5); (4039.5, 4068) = 0.96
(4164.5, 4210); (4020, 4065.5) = 0.94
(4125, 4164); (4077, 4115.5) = 1.07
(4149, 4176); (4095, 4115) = 1.16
